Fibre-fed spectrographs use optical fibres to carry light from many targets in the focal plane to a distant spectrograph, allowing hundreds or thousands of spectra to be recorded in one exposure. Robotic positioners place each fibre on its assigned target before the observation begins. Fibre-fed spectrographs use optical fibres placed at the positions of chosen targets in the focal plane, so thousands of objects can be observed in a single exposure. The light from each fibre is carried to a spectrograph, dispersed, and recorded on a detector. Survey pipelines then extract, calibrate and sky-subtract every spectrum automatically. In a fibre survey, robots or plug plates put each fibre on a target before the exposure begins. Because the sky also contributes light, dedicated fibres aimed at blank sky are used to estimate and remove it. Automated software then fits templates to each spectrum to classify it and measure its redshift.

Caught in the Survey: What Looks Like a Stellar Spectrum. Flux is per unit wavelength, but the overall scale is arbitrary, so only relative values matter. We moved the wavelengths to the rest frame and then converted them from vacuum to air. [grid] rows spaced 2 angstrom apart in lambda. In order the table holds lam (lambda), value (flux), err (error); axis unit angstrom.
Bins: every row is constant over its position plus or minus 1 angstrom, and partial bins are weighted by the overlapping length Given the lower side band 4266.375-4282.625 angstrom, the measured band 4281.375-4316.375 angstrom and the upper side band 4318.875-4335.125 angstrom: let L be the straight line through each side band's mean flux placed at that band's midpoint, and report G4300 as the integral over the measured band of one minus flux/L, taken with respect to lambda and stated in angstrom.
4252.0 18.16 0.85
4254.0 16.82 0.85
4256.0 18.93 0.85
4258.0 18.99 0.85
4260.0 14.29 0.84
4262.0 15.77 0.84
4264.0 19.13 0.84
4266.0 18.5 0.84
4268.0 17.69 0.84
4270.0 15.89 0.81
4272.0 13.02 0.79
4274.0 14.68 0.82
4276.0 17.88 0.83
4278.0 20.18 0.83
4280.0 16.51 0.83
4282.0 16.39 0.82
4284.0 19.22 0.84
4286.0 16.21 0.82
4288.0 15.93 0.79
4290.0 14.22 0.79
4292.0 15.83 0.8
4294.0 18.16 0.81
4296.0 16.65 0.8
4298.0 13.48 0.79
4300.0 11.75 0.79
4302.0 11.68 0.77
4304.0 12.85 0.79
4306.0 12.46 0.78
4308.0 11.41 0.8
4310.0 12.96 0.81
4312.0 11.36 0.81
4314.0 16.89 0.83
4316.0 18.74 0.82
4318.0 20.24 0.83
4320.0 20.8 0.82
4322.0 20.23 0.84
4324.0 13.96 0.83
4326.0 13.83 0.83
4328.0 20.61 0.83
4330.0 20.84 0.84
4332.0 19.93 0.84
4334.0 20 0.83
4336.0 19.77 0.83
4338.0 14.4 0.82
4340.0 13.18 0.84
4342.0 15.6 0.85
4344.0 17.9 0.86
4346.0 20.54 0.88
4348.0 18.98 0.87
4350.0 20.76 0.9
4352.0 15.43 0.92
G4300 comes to 5.7 angstrom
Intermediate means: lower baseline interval 16.6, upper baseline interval 18.8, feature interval 14.7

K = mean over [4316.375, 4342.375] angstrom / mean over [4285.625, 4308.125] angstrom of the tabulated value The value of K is 1.26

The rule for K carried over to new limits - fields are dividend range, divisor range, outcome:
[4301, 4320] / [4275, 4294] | 0.86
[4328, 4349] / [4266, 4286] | 1.08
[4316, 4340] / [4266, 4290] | 1.10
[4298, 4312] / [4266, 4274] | 0.77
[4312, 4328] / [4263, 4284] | 1.03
